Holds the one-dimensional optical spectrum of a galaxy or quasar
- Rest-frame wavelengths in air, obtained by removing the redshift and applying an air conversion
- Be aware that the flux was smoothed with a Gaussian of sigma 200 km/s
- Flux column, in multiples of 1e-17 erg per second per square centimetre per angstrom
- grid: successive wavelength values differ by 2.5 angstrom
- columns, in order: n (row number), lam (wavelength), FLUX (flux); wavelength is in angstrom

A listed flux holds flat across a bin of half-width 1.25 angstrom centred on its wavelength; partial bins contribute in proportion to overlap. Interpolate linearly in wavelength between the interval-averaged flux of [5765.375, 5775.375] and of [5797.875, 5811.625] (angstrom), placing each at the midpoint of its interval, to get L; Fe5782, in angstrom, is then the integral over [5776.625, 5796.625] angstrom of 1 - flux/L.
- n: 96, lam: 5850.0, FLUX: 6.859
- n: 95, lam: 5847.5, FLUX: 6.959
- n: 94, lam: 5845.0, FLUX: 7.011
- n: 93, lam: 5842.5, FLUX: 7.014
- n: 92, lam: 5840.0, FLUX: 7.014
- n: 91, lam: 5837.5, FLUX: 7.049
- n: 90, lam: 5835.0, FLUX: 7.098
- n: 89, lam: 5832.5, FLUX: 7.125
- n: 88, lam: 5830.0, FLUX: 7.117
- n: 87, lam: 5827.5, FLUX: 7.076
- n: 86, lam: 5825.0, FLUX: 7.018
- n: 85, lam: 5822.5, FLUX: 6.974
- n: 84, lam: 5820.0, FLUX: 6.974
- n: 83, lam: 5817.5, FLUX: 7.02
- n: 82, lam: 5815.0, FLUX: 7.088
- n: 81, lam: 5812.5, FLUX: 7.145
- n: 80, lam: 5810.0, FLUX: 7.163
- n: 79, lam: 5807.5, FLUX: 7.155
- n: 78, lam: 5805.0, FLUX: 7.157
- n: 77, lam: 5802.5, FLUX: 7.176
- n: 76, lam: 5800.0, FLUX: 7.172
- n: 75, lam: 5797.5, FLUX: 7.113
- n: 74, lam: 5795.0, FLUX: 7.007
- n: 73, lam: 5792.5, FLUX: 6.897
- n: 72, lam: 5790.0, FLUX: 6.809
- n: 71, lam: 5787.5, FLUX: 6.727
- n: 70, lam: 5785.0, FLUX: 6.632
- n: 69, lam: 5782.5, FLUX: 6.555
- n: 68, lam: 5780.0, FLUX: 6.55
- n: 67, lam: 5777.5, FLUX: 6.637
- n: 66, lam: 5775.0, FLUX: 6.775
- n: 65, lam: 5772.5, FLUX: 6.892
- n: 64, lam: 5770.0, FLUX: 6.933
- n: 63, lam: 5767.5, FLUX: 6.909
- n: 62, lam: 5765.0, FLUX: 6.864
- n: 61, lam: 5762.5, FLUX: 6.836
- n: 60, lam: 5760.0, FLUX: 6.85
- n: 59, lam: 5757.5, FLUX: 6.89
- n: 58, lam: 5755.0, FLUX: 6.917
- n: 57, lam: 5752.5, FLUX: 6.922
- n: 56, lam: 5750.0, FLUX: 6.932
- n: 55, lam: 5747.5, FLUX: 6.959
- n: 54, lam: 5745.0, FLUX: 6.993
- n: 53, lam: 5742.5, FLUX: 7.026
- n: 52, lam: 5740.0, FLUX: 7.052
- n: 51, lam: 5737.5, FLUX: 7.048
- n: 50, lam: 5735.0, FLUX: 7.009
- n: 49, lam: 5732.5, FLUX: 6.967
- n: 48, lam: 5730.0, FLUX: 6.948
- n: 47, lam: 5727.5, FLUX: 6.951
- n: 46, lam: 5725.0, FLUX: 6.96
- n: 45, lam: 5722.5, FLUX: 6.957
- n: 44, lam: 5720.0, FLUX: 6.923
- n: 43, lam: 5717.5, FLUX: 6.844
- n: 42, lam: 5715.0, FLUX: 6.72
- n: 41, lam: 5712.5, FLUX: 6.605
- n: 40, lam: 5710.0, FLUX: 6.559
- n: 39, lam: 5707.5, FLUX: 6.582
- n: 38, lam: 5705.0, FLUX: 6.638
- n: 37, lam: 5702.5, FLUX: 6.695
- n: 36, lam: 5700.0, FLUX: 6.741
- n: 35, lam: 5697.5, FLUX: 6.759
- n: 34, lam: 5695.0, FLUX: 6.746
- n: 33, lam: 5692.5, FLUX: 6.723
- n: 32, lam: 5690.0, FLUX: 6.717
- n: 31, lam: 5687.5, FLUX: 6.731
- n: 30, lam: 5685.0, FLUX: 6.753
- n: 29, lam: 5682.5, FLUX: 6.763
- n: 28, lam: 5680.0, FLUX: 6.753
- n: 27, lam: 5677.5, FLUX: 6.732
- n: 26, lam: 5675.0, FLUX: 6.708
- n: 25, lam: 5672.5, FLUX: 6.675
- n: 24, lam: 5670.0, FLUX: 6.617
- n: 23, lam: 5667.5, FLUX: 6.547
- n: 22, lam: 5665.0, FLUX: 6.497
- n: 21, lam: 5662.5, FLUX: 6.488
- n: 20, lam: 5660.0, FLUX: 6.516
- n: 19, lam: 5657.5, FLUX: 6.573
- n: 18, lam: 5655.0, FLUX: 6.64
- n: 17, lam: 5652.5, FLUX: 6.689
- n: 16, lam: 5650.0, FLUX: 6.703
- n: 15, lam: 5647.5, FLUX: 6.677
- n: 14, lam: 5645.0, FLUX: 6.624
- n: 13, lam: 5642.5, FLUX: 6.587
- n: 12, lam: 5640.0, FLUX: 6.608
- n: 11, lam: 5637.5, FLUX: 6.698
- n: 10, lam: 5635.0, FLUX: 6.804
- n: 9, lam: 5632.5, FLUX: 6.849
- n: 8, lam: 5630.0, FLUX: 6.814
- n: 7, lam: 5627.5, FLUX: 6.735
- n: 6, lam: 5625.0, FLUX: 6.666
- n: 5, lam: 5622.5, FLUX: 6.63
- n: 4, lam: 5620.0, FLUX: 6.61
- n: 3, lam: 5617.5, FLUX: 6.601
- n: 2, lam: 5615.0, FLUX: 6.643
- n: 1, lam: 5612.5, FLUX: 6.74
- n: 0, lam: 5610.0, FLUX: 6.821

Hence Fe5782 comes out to 0.8 angstrom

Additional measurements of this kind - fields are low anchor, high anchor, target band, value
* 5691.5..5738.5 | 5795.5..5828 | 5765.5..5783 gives 0.55 angstrom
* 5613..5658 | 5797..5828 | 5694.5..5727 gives 0.48 angstrom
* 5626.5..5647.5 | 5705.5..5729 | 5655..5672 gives 0.46 angstrom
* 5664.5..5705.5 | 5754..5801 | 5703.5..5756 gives -0.89 angstrom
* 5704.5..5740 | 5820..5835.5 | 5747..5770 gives 0.08 angstrom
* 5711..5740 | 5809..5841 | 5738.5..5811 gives 0.75 angstrom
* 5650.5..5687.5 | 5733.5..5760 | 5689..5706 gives 0.11 angstrom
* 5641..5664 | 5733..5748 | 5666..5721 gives 0.76 angstrom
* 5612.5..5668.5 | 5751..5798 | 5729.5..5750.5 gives -0.68 angstrom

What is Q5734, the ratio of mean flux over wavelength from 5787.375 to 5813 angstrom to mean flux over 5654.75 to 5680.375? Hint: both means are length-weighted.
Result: 1.1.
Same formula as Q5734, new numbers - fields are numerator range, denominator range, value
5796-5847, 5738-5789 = 1.03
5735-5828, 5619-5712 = 1.04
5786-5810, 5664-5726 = 1.05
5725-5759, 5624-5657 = 1.04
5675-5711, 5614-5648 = 1.00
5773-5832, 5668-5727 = 1.03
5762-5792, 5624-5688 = 1.01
